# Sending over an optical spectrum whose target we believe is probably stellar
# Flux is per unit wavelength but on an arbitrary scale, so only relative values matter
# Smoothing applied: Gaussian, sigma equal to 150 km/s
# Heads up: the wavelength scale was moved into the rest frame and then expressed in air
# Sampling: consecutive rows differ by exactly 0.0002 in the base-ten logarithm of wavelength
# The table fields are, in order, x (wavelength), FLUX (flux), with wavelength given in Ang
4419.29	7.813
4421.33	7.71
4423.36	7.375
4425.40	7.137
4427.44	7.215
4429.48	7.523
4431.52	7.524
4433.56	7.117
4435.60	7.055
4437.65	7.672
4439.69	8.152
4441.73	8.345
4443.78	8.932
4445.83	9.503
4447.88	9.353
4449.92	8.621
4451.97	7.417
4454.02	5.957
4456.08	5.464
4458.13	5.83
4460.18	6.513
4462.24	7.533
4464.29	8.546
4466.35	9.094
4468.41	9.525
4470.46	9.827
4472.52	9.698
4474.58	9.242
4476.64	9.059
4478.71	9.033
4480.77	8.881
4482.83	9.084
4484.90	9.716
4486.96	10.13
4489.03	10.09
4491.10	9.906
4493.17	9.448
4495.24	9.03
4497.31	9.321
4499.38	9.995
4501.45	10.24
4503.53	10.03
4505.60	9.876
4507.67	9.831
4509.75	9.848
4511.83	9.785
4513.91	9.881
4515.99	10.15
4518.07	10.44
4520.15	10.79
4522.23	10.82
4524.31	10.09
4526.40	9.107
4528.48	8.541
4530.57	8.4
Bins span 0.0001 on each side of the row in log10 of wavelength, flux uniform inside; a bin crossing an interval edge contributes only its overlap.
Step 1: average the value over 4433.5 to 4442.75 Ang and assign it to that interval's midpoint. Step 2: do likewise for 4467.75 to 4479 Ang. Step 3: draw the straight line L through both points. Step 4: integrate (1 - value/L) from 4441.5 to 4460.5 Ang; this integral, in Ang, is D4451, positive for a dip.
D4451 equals 1.6 Ang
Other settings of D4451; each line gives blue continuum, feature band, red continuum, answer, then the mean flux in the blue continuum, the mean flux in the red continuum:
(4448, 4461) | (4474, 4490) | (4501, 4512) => -1.8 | 6.83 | 9.93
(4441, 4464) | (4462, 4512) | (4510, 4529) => -3.8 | 7.61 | 9.99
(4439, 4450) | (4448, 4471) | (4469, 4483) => 3.5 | 8.86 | 9.28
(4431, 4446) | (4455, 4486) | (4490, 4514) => 1.5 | 7.97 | 9.76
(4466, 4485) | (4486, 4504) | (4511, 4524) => 0.0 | 9.3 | 10.3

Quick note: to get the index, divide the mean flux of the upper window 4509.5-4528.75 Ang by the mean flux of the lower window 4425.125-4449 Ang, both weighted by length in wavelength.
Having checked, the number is 1.25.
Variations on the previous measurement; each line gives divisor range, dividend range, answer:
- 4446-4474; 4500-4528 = 1.25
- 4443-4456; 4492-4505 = 1.20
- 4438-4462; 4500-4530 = 1.30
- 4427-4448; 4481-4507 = 1.21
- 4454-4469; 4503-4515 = 1.35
